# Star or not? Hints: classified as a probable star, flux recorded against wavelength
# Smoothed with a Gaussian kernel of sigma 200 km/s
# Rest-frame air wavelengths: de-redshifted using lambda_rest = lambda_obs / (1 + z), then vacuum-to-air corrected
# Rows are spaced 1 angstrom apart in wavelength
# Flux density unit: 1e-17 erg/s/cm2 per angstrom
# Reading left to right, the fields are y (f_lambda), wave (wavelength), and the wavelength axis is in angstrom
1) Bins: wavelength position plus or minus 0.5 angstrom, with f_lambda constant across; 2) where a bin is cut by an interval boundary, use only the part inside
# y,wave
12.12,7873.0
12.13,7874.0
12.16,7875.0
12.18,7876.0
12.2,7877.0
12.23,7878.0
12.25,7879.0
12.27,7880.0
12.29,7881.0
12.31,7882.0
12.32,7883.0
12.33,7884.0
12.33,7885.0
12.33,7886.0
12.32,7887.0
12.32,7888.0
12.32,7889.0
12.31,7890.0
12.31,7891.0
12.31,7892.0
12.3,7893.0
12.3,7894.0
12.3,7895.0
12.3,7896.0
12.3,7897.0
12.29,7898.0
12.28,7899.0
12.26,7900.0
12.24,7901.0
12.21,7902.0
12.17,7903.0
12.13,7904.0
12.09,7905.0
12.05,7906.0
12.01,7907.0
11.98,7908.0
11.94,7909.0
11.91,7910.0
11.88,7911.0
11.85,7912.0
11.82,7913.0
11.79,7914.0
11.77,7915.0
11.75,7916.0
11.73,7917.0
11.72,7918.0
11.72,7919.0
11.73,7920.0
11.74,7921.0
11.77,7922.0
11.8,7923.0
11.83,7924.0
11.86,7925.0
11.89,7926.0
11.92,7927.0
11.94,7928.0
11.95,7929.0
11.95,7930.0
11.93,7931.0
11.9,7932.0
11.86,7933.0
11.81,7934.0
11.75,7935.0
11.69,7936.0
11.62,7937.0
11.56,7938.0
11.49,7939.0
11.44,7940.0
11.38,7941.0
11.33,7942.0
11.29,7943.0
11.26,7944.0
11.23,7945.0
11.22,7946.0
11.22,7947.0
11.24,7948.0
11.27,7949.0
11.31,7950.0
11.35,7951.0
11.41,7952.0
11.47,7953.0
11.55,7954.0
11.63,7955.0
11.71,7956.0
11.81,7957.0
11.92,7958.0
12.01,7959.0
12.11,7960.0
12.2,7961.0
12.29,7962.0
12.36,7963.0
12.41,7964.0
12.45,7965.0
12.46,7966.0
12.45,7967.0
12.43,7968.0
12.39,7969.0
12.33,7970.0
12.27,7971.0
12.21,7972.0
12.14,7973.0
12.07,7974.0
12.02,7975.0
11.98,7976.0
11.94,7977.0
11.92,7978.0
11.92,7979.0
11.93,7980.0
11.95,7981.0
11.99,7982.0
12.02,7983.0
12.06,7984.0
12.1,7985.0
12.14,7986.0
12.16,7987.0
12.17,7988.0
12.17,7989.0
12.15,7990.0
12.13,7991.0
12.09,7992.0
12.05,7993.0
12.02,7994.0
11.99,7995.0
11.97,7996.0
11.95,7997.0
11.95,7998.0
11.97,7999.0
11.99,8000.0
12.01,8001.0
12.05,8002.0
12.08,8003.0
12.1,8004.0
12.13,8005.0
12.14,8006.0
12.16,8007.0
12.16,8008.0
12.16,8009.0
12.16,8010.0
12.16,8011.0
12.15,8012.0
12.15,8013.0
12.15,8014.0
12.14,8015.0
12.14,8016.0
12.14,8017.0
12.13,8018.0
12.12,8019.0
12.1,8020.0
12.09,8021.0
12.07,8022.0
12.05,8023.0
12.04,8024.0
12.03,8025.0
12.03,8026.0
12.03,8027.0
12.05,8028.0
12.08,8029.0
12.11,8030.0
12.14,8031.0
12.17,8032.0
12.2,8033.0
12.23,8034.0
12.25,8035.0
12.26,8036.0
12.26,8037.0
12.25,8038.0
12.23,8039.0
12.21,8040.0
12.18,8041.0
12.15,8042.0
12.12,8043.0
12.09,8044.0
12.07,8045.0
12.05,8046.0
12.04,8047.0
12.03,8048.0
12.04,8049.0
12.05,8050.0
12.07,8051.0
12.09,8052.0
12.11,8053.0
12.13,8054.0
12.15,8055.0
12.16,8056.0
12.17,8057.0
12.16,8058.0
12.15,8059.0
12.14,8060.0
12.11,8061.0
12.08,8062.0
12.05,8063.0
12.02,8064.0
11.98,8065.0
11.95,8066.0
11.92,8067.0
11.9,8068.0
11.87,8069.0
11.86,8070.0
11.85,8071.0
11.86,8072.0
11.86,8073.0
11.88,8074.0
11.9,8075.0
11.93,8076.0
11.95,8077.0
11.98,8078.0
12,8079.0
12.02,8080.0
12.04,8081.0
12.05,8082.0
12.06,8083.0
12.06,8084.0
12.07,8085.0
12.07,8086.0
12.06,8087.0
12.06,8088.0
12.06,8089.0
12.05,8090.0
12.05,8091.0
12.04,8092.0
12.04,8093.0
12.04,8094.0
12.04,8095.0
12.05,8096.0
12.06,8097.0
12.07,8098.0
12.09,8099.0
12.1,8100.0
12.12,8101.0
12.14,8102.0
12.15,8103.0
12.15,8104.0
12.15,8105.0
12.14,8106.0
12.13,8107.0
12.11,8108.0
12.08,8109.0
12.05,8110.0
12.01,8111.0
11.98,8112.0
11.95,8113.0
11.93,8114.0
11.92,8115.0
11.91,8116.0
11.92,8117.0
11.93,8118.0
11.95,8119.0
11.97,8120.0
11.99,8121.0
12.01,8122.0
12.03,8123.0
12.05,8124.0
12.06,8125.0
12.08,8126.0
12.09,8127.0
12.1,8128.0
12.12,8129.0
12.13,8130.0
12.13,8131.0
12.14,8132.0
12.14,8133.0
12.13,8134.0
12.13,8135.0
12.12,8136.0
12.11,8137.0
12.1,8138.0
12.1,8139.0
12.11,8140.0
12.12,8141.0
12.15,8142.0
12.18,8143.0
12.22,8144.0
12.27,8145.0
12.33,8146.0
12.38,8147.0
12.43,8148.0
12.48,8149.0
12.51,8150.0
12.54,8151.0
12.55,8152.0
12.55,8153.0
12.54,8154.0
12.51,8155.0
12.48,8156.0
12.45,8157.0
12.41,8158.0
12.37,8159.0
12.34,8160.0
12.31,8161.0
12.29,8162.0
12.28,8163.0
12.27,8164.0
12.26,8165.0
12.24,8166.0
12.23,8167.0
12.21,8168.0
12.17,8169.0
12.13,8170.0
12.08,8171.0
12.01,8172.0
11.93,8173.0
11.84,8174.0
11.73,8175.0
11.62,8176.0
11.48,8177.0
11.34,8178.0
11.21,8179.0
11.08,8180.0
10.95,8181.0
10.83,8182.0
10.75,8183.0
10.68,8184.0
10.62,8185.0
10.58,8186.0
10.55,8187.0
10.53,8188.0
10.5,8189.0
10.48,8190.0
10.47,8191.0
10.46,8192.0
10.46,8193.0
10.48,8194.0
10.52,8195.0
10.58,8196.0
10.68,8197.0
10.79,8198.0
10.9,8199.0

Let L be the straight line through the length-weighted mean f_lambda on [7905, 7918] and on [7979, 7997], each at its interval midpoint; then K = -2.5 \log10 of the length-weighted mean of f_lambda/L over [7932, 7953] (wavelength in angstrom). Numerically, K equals 0.05 mag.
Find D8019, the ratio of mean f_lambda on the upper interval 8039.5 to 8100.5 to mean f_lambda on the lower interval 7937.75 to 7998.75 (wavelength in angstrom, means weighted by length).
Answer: 1.01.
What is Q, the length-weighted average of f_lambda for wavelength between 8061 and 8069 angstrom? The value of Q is 12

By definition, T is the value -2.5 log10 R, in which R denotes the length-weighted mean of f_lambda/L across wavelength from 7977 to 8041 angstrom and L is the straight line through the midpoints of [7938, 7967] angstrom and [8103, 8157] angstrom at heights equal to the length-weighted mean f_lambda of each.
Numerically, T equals -0.024 mag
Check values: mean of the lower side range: 11.7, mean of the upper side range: 12.2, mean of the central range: 12.1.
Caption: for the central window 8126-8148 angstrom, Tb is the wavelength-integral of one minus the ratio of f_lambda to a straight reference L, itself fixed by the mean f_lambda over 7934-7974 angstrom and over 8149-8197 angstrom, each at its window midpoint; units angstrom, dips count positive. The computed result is -1.0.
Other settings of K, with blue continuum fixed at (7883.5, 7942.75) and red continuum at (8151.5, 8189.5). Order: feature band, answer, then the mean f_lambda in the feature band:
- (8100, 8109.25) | -0.03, 12.1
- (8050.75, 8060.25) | -0.03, 12.1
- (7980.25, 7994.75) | -0.02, 12.1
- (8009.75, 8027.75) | -0.02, 12.1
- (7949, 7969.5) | 0.00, 12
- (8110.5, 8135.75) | -0.02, 12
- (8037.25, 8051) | -0.02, 12.1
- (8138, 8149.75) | -0.04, 12.3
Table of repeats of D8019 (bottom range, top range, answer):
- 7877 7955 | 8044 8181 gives 1.02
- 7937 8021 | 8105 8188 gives 1.00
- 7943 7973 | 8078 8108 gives 1.02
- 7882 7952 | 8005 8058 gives 1.02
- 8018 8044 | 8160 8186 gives 0.96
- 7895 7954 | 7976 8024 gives 1.03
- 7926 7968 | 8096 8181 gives 1.03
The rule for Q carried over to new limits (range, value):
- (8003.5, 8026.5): 12.1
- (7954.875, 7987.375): 12.1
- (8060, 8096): 12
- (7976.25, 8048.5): 12.1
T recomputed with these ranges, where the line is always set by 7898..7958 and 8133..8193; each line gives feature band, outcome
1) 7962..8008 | -0.03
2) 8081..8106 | -0.02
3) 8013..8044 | -0.03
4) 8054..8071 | -0.02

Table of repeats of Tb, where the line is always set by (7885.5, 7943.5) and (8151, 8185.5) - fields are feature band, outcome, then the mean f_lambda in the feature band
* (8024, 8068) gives -0.7 angstrom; 12.1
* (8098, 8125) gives -0.3 angstrom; 12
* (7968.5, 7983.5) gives -0.2 angstrom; 12.1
